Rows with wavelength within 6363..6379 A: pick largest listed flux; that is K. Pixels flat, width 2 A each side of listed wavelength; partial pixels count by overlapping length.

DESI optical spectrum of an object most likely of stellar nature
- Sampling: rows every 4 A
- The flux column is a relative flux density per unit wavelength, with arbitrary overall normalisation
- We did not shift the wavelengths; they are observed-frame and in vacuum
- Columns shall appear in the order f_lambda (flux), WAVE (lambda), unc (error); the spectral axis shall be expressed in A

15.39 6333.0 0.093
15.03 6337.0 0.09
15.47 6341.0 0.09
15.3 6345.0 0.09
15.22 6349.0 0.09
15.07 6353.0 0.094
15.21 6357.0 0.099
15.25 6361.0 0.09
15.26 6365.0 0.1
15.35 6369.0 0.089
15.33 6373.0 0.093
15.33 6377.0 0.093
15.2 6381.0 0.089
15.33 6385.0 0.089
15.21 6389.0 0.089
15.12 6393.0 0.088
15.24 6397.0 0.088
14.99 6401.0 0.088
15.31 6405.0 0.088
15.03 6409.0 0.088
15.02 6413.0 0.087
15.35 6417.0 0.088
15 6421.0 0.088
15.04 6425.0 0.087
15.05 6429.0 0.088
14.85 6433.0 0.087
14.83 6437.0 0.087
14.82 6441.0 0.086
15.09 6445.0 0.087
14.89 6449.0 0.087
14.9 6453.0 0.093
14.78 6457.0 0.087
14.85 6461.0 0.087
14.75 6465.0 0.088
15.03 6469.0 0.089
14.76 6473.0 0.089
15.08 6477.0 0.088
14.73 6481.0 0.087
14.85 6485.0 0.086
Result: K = 15.35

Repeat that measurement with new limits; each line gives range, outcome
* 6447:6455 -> 14.9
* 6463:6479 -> 15.08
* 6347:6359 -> 15.22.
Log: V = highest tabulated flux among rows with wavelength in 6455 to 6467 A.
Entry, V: 14.85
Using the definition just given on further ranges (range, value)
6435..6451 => 15.09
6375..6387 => 15.33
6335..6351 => 15.47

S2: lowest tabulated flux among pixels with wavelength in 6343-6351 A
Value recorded 15.22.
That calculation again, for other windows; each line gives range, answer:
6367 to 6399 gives 15.12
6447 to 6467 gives 14.75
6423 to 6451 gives 14.82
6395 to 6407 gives 14.99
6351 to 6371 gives 15.07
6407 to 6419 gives 15.02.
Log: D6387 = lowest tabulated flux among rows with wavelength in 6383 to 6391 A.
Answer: 15.21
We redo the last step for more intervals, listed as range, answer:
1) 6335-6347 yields 15.03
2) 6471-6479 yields 14.76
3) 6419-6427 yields 15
